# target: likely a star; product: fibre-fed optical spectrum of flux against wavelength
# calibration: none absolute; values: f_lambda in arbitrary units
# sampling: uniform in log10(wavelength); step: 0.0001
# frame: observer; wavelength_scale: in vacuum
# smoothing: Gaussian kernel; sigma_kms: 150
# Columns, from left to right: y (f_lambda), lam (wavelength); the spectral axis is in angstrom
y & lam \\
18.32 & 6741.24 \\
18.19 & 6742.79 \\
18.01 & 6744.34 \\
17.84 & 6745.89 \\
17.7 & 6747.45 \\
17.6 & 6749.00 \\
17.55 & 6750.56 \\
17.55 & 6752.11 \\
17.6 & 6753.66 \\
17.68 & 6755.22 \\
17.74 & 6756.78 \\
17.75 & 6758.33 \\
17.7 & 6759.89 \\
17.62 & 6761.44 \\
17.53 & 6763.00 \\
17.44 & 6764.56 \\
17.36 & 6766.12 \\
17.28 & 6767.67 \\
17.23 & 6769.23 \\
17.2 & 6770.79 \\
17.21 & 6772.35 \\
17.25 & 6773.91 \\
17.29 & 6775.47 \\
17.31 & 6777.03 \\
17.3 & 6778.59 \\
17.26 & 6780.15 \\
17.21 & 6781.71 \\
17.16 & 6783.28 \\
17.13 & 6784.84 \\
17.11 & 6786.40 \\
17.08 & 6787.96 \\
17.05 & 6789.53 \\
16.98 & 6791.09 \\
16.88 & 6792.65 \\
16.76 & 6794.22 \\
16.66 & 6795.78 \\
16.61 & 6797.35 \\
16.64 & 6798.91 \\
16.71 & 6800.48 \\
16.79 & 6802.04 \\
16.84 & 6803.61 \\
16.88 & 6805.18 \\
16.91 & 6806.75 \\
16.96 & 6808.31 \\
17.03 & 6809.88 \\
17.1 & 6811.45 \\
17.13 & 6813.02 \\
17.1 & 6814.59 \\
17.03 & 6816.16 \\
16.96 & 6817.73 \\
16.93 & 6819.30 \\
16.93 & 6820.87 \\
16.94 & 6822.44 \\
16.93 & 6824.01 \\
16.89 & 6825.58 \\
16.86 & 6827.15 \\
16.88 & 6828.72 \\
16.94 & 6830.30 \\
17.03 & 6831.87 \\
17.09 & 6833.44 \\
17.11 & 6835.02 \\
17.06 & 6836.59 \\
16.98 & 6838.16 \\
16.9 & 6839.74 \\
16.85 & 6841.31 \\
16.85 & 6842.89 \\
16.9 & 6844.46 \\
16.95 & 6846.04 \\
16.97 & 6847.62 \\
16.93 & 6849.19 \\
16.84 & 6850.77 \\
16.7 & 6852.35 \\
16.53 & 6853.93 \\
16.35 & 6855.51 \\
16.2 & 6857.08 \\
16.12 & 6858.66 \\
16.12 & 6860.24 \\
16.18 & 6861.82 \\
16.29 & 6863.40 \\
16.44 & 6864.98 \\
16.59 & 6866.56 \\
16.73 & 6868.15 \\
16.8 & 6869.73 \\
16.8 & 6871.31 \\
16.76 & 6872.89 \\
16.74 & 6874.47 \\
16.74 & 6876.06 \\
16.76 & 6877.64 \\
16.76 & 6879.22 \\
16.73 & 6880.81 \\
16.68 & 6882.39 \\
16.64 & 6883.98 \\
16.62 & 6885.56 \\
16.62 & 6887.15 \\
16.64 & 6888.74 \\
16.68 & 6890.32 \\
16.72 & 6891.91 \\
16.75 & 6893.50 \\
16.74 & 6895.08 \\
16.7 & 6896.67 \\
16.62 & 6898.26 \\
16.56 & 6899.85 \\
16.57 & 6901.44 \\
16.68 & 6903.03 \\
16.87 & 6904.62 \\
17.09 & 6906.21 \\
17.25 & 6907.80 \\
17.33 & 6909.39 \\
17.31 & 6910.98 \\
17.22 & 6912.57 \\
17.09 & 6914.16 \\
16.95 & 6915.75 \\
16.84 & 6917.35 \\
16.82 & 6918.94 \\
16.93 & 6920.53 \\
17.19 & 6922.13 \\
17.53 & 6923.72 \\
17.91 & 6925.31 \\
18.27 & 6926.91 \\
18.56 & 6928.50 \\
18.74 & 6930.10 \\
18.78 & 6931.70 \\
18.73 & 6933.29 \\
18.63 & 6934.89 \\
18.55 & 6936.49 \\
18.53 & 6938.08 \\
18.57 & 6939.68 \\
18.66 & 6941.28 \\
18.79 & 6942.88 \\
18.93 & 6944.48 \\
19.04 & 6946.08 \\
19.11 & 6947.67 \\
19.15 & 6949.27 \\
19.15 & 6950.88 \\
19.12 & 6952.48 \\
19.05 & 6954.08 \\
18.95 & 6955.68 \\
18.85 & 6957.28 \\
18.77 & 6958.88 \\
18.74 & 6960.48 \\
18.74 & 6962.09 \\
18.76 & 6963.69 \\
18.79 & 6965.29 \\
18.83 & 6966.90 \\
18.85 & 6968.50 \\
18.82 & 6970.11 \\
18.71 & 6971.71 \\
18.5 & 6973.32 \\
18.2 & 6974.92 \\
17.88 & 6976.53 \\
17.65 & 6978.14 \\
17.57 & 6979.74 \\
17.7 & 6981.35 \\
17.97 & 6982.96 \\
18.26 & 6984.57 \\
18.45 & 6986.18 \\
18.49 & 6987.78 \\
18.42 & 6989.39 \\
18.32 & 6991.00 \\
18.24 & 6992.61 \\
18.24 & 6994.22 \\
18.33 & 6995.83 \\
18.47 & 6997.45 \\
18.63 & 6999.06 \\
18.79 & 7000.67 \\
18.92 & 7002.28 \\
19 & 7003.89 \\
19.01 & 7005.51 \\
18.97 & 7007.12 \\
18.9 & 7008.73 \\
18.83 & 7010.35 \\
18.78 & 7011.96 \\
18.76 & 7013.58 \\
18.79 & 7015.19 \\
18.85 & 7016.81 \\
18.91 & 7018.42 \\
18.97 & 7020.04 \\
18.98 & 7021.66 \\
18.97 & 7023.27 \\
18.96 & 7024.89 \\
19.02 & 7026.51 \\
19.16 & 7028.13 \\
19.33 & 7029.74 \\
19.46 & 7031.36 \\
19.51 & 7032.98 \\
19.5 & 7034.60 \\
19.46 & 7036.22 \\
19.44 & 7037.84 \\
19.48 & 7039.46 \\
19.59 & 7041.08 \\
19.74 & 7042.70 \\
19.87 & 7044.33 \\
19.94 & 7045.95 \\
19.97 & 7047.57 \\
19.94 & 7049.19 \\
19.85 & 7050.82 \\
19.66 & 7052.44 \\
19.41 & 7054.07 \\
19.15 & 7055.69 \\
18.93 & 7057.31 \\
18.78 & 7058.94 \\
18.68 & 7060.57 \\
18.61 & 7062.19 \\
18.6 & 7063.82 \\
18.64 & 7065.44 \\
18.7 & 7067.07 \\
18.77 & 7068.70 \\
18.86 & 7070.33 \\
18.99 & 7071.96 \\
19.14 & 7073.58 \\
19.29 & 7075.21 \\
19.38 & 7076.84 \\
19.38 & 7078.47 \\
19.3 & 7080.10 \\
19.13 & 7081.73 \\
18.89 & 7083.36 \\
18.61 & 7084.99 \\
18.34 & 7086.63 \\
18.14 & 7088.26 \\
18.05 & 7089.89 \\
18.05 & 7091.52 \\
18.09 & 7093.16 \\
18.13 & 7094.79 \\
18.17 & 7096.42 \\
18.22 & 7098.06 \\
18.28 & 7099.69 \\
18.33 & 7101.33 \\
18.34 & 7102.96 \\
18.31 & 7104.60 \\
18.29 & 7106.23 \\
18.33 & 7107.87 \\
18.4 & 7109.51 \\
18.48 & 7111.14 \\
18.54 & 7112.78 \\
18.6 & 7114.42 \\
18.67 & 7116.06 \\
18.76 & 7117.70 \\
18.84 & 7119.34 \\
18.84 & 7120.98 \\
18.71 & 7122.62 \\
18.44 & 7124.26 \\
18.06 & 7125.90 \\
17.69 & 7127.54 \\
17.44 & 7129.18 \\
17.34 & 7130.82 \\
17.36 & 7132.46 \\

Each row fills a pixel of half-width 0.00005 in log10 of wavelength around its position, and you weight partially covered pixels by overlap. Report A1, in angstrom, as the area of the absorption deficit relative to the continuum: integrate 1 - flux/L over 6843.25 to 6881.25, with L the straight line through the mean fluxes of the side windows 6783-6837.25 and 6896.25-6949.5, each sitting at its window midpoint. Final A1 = 1.5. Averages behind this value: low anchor 16.9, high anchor 17.8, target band 16.6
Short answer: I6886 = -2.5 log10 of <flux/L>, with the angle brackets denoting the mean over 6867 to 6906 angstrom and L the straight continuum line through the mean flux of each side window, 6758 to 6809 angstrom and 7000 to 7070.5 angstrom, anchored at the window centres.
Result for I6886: 0.078 mag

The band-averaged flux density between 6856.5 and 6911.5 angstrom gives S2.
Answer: 16.7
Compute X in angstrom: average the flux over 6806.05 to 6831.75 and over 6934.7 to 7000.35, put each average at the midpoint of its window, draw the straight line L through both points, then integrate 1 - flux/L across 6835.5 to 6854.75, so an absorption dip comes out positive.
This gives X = 0.42 angstrom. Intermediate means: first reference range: 17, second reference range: 18.6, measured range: 16.9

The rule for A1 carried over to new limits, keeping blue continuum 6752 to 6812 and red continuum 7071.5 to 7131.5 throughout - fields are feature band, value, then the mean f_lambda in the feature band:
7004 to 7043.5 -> -2.11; 19.1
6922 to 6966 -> -2.09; 18.7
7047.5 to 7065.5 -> -0.86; 19.2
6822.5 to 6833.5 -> 0.27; 16.9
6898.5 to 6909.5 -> 0.50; 16.9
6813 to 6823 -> 0.19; 17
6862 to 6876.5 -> 0.74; 16.6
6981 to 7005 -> -0.53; 18.4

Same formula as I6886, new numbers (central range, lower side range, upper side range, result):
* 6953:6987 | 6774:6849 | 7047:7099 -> -0.022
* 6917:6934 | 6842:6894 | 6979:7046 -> -0.021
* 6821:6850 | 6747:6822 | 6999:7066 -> 0.040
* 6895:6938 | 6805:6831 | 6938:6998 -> 0.035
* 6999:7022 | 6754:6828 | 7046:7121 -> -0.030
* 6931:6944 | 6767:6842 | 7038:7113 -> -0.044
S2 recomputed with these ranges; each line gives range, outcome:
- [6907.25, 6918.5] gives 17.1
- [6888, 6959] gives 17.8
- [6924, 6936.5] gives 18.5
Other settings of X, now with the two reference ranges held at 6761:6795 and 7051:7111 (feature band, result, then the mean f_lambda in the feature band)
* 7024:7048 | -1.3 angstrom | 19.5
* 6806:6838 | 0.8 angstrom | 17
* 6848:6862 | 0.9 angstrom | 16.5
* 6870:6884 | 0.7 angstrom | 16.7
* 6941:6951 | -0.5 angstrom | 19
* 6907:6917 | 0.4 angstrom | 17.2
